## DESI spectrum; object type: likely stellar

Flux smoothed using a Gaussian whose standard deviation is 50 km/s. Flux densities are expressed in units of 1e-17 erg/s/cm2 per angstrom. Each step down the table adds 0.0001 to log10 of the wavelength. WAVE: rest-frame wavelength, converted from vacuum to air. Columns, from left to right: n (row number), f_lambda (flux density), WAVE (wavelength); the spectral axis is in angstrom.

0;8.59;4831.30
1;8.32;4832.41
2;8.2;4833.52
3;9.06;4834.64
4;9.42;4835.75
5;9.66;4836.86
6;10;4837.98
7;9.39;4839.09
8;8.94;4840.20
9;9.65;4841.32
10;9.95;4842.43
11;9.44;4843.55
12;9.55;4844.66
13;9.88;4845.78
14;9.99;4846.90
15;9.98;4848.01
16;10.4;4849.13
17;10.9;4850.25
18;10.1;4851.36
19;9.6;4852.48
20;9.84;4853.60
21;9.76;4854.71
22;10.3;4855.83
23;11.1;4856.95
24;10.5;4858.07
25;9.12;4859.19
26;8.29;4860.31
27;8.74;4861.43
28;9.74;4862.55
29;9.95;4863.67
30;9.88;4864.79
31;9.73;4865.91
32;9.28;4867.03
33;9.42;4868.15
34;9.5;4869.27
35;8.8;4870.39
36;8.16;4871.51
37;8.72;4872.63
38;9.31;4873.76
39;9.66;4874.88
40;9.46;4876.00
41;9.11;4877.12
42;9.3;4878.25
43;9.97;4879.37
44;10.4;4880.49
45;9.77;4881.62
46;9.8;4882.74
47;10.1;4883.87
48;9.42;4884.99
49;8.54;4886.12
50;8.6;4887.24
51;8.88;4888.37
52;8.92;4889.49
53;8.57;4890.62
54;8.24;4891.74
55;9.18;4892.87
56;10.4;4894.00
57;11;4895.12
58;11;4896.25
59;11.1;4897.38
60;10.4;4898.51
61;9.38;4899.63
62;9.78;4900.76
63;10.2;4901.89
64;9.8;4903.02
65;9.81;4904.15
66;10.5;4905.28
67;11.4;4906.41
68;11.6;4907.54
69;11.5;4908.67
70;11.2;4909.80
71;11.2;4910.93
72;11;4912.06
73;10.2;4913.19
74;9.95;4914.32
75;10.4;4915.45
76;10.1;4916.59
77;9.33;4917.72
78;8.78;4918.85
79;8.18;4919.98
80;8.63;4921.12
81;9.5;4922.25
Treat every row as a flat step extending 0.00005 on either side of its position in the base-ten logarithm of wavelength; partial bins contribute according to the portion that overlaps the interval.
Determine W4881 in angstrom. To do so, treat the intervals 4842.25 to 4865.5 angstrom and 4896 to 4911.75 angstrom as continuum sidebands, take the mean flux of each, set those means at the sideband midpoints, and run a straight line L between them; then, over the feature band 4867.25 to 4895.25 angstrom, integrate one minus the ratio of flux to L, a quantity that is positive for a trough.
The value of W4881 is 2.7 angstrom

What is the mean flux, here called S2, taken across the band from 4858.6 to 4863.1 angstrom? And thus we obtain 8.97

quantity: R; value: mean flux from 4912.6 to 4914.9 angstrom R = 10.1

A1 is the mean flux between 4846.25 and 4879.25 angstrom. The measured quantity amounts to 9.61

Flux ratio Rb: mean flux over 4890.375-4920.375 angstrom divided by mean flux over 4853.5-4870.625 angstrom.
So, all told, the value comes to 1.1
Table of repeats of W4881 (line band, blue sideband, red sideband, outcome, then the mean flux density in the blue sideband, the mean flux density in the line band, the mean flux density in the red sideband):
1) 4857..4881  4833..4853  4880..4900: 0.6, 9.67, 9.42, 9.65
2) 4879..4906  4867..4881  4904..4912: 1.4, 9.32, 9.75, 11.1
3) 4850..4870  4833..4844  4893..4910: 0.1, 9.37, 9.74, 10.6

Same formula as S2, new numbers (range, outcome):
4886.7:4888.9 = 8.72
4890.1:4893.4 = 8.67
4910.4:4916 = 10.6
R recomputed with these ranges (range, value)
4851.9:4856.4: 9.88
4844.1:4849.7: 9.95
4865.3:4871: 9.35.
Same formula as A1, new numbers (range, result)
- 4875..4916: 10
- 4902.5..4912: 10.9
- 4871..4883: 9.42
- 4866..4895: 9.3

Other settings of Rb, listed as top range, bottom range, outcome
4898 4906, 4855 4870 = 1.04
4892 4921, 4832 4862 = 1.06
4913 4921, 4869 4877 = 1.04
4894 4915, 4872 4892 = 1.14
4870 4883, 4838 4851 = 0.95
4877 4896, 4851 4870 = 0.98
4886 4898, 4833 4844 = 1.02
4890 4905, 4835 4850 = 1.02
